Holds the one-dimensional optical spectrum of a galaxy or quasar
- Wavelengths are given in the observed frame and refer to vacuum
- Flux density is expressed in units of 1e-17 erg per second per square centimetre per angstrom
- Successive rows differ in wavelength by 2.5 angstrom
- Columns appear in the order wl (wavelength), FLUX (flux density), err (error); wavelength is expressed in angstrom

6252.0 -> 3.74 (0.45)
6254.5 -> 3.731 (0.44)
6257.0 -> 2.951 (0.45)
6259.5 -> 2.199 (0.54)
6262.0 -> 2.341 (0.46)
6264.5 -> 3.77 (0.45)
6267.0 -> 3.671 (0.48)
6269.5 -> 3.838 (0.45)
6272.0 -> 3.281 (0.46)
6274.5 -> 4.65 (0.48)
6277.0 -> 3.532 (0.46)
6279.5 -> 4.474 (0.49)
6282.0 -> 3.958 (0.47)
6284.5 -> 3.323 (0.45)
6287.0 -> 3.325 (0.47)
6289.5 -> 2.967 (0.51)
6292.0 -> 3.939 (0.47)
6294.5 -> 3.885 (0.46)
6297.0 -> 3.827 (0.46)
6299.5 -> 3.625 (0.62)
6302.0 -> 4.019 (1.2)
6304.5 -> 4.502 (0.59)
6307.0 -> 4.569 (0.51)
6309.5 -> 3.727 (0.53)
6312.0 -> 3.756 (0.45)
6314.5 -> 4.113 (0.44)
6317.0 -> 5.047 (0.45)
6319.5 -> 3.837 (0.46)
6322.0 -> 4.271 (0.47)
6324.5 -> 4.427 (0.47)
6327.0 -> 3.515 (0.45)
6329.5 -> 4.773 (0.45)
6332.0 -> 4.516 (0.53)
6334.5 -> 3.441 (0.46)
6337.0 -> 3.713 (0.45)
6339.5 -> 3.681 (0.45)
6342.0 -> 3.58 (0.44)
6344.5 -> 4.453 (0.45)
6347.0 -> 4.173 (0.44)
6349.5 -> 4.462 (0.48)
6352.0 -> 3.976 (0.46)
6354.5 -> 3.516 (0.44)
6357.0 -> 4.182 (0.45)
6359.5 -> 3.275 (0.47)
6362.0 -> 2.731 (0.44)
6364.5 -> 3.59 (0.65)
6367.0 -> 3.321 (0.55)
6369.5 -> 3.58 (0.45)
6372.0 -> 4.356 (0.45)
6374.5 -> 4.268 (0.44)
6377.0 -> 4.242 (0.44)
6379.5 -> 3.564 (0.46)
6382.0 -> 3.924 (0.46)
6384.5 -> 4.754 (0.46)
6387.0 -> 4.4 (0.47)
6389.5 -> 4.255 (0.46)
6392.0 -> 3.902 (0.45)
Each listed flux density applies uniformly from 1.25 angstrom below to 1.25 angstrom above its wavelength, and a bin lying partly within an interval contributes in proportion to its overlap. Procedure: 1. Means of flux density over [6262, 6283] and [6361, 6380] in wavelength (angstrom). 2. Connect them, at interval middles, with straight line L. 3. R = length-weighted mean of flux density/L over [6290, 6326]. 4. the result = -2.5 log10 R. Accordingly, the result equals -0.085 mag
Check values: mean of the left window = 3.8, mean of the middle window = 4.08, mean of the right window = 3.72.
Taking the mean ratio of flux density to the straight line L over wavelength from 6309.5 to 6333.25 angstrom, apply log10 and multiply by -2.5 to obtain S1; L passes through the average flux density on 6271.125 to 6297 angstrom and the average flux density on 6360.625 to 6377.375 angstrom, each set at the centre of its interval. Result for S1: -0.14 mag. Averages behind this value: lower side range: 3.74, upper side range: 3.7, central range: 4.22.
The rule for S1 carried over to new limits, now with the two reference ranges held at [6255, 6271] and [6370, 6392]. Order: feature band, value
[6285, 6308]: -0.11 mag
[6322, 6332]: -0.15 mag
